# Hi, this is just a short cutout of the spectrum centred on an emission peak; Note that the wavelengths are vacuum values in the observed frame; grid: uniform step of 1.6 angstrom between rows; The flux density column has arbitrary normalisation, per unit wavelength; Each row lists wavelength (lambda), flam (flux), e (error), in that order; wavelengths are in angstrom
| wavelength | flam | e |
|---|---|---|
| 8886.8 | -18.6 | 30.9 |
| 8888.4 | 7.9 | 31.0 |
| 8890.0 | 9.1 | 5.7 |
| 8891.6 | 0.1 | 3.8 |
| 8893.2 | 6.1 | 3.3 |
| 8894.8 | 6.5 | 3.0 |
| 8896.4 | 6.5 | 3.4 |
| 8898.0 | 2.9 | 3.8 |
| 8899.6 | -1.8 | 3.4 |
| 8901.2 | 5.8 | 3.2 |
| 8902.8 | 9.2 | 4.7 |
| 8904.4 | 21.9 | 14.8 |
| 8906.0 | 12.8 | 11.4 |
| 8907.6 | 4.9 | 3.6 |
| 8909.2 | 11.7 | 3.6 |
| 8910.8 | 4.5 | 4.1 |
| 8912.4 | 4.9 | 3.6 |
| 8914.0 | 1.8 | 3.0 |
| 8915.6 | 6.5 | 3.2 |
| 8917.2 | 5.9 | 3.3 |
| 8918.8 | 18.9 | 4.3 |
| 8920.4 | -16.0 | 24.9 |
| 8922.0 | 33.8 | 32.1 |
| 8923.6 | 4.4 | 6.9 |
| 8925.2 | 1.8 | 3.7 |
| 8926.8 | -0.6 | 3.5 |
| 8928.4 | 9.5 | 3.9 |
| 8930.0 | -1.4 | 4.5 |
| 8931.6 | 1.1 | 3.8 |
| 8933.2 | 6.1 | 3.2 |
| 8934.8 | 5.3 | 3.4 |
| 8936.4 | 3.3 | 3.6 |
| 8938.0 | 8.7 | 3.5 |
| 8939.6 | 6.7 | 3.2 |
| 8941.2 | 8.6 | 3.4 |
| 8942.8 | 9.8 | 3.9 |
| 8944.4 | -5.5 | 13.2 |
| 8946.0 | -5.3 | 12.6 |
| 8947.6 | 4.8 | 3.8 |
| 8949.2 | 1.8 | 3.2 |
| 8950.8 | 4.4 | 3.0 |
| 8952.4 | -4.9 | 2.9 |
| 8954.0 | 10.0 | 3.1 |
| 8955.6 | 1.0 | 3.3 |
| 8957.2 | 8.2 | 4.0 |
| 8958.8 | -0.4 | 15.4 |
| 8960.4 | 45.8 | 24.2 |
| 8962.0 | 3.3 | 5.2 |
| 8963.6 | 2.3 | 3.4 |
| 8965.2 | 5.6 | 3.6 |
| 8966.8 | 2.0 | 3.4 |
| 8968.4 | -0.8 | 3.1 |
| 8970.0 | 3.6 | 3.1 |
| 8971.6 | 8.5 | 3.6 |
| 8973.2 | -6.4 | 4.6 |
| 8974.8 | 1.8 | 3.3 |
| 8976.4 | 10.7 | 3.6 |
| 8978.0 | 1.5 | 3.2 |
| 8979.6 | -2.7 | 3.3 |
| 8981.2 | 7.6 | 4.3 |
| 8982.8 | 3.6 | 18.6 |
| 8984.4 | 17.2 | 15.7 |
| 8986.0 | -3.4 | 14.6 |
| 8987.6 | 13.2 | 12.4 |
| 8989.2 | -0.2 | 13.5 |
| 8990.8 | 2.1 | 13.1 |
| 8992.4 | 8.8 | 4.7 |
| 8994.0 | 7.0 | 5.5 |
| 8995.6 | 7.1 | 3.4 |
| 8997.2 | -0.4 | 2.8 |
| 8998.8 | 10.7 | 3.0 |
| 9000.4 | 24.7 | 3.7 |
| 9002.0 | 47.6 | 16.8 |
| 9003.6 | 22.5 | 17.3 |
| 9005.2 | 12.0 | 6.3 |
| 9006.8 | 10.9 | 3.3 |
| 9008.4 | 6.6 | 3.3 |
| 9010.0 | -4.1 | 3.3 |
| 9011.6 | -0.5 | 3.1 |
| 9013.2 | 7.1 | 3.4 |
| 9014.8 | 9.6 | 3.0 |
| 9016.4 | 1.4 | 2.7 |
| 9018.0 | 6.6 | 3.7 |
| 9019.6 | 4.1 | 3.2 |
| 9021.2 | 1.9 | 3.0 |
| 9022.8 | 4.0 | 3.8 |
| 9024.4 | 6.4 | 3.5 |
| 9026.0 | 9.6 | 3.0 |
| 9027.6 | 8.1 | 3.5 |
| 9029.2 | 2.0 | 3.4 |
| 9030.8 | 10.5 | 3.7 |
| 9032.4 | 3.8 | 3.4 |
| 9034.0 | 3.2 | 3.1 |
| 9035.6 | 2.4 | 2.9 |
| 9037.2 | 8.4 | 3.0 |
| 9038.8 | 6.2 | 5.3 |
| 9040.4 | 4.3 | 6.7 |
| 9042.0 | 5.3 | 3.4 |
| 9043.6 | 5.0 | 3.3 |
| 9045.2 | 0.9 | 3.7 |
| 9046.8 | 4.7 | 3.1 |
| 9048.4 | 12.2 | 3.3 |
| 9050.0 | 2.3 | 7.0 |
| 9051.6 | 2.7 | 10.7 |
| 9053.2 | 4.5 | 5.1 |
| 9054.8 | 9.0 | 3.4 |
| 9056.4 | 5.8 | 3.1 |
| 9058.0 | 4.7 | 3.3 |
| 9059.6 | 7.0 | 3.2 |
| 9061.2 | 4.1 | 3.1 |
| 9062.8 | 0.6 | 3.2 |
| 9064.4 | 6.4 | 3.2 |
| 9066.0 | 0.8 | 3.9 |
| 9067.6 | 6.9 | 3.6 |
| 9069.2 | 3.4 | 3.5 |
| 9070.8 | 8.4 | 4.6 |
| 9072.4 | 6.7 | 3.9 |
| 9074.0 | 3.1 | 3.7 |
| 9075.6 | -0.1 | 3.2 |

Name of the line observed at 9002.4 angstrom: Hbeta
